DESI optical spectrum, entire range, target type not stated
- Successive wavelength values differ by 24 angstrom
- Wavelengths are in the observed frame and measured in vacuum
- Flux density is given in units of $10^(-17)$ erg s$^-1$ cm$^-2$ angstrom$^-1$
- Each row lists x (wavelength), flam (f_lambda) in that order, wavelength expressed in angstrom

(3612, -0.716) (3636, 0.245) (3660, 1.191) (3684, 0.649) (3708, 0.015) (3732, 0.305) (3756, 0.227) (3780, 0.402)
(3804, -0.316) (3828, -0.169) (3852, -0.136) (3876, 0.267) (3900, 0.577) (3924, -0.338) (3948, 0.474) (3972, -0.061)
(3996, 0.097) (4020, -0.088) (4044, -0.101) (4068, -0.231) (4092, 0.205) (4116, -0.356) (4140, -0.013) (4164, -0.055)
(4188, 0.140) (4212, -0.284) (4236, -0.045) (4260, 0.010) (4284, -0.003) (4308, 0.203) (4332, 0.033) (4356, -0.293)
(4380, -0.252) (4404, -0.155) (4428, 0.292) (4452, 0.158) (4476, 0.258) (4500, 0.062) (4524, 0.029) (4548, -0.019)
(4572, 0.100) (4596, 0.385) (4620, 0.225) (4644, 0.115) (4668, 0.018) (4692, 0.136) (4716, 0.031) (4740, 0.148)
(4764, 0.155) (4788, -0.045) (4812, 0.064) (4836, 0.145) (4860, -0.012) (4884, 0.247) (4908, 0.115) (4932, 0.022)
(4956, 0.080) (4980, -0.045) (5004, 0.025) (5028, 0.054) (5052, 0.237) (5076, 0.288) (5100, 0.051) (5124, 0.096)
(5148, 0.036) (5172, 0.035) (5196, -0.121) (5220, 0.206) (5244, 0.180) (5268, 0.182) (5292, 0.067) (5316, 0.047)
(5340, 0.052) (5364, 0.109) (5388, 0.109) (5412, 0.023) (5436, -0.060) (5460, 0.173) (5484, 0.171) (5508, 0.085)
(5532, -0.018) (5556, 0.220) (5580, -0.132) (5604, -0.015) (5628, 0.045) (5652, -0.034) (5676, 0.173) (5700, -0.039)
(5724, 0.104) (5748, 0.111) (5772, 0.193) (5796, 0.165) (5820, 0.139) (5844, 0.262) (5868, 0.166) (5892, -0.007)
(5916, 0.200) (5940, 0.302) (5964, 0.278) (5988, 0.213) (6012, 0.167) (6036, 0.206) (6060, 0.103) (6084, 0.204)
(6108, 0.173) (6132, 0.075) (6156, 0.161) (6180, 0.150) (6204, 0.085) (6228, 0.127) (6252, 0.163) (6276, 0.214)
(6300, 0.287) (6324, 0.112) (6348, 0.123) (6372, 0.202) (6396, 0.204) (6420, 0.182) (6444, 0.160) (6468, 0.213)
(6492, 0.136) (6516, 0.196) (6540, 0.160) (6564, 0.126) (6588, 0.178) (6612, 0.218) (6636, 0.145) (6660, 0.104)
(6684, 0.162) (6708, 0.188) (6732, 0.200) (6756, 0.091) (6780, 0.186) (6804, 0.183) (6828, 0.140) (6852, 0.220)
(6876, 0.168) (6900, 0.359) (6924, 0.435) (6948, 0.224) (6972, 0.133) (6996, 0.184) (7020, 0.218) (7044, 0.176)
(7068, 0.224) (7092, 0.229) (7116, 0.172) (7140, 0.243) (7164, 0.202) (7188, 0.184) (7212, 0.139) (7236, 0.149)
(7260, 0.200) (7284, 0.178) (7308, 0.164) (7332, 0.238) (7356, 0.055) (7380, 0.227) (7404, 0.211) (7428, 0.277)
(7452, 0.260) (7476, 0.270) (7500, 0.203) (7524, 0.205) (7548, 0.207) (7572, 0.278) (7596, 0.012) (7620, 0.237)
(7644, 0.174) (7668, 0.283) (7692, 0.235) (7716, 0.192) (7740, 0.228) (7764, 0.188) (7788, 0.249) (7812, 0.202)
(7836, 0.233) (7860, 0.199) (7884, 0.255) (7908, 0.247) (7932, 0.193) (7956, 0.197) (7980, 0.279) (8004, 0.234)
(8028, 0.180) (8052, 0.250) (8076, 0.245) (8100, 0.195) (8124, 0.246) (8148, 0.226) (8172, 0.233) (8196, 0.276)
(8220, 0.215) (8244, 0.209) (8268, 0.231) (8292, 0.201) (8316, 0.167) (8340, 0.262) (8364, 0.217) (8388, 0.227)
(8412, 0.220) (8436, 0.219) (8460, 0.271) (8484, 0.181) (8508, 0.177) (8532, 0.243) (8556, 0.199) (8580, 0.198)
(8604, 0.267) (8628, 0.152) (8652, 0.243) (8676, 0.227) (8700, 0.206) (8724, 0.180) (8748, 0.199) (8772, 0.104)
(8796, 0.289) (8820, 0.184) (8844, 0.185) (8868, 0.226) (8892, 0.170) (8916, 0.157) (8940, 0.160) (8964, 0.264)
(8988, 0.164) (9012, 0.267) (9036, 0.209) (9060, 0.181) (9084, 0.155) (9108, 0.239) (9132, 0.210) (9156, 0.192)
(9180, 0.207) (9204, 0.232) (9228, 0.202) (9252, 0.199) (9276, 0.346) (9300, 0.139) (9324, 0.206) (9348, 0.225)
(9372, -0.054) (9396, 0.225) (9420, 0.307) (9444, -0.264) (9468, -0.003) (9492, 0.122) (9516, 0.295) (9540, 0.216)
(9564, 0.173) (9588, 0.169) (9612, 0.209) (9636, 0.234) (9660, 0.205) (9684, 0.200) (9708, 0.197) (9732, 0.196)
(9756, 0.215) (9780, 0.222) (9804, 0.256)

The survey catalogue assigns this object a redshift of 0.854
